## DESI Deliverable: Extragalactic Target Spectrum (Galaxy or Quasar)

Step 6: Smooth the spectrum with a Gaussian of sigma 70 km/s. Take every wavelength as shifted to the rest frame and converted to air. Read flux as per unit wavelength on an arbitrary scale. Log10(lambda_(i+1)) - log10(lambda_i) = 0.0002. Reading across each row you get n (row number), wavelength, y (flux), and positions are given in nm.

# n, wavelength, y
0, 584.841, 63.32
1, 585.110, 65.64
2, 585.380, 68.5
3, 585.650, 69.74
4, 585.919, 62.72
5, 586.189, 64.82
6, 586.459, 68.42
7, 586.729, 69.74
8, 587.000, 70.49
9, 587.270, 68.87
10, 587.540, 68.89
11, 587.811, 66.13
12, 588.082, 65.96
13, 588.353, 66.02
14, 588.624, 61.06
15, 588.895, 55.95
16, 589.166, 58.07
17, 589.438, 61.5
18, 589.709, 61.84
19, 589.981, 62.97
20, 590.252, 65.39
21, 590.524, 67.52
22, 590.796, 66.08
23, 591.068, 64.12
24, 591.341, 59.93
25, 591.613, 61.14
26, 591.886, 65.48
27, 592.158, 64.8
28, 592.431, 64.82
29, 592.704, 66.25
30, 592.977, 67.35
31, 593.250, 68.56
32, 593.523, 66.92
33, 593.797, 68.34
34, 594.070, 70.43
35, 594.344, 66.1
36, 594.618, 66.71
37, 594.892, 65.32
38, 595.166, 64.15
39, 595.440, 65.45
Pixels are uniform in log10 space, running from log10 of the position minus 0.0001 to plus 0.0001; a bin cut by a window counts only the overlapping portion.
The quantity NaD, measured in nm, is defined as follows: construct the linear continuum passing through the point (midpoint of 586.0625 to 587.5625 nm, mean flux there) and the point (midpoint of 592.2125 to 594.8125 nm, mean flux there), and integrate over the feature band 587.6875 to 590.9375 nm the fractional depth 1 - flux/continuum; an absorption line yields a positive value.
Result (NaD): 0.23 nm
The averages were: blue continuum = 68.5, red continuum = 67.1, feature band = 63.2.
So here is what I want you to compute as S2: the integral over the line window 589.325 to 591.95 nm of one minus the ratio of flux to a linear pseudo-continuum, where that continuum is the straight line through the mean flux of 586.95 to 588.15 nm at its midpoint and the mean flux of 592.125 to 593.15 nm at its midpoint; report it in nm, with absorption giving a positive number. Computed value 0.127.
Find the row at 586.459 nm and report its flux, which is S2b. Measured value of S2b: 68.42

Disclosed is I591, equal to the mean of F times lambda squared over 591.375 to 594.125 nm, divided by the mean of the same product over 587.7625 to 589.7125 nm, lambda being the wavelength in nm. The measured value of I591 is 1.08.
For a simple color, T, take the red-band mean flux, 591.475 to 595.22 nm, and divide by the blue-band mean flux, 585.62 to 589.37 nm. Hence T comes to 1.01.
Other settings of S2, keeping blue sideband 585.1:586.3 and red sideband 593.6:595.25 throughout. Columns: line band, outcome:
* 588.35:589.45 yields 0.113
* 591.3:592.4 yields 0.057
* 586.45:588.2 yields -0.050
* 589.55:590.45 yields 0.041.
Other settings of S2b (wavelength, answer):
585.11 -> 65.64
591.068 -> 64.12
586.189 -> 64.82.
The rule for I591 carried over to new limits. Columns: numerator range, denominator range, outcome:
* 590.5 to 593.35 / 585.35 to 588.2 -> 0.98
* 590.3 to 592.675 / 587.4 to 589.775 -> 1.03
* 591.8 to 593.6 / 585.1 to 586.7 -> 1.01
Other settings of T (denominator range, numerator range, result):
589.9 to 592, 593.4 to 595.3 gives 1.04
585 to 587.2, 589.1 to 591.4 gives 0.94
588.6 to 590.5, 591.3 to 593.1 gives 1.05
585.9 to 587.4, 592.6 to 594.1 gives 1.00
